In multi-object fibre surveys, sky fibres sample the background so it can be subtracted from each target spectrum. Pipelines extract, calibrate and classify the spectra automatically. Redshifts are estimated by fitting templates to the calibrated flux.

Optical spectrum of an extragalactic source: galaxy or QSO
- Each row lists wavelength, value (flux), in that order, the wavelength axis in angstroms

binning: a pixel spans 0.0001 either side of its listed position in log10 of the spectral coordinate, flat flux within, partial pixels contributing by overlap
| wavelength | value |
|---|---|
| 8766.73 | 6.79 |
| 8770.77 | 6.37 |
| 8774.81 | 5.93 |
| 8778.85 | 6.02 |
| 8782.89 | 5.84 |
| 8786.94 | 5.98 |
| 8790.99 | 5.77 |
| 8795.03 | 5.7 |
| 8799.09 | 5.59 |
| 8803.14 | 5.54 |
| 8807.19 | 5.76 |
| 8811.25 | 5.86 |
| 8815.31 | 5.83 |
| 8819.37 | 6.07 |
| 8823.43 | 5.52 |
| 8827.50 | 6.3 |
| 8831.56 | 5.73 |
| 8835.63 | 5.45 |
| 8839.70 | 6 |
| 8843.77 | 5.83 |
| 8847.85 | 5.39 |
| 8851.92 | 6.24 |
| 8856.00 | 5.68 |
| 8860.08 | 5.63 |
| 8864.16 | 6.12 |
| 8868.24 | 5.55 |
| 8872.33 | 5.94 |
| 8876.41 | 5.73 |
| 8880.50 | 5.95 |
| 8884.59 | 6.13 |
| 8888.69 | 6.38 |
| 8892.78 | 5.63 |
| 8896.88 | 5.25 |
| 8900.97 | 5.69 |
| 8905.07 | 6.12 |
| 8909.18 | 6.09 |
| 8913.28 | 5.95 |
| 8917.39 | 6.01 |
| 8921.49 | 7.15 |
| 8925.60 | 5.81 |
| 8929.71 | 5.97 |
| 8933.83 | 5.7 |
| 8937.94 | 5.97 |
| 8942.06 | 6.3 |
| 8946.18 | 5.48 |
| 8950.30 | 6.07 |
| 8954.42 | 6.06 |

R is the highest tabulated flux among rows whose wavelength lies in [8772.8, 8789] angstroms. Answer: 6.02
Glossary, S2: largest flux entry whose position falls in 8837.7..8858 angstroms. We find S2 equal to 6.24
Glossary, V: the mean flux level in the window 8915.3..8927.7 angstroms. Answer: 6.32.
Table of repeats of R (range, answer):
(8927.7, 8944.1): 6.3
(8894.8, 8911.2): 6.12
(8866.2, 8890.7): 6.38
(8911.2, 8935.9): 7.15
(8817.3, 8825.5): 6.07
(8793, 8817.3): 5.86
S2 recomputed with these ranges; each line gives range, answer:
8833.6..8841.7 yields 6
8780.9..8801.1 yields 5.98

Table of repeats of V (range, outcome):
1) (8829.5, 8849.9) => 5.68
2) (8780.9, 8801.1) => 5.77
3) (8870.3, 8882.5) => 5.88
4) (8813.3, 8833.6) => 5.89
